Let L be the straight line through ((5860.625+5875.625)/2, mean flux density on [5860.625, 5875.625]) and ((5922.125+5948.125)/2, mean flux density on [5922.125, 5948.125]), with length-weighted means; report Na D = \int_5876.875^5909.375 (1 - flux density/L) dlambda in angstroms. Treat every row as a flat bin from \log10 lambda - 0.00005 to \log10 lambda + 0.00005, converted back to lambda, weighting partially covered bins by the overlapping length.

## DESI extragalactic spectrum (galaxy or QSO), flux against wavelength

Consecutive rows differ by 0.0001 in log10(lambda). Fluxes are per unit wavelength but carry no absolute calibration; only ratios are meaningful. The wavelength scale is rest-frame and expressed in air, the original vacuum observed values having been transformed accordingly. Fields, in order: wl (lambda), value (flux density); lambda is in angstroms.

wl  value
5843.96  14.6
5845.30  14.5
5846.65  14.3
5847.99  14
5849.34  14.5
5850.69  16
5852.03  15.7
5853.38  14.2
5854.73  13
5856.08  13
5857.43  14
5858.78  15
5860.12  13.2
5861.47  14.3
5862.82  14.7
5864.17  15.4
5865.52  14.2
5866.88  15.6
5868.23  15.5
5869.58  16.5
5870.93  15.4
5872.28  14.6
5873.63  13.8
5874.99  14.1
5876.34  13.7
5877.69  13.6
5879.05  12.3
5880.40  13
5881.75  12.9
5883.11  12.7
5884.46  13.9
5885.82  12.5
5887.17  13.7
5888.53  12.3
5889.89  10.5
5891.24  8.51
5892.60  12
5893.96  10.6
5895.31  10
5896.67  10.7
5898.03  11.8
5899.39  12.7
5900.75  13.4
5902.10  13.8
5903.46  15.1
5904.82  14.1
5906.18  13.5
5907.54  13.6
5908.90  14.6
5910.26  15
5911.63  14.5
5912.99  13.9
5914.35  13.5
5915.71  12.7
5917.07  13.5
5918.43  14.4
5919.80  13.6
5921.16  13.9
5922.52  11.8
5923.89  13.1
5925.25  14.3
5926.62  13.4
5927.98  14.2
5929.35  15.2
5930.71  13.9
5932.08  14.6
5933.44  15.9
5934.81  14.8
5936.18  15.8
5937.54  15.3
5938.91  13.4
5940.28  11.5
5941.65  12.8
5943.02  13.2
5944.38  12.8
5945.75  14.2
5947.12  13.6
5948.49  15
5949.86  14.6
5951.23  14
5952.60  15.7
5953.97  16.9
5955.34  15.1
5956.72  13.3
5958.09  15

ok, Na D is 4.4 angstroms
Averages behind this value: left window 14.9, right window 13.9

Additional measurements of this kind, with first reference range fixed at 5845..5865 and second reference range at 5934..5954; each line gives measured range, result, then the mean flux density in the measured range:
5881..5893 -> 1.83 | 12.1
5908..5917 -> 0.16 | 14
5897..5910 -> 0.62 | 13.6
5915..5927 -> 0.68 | 13.4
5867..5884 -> 0.33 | 14.1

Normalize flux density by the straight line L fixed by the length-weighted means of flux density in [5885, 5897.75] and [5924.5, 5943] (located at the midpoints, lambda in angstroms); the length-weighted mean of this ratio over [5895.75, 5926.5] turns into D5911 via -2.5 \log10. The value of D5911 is -0.07 mag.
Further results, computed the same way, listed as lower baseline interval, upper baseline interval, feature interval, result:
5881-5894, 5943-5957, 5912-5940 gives -0.04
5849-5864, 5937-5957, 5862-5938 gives 0.05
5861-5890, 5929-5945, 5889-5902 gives 0.23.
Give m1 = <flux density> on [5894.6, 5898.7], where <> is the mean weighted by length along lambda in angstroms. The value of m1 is 10.8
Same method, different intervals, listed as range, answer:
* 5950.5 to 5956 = 15.4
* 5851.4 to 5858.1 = 14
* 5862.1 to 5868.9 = 15.1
